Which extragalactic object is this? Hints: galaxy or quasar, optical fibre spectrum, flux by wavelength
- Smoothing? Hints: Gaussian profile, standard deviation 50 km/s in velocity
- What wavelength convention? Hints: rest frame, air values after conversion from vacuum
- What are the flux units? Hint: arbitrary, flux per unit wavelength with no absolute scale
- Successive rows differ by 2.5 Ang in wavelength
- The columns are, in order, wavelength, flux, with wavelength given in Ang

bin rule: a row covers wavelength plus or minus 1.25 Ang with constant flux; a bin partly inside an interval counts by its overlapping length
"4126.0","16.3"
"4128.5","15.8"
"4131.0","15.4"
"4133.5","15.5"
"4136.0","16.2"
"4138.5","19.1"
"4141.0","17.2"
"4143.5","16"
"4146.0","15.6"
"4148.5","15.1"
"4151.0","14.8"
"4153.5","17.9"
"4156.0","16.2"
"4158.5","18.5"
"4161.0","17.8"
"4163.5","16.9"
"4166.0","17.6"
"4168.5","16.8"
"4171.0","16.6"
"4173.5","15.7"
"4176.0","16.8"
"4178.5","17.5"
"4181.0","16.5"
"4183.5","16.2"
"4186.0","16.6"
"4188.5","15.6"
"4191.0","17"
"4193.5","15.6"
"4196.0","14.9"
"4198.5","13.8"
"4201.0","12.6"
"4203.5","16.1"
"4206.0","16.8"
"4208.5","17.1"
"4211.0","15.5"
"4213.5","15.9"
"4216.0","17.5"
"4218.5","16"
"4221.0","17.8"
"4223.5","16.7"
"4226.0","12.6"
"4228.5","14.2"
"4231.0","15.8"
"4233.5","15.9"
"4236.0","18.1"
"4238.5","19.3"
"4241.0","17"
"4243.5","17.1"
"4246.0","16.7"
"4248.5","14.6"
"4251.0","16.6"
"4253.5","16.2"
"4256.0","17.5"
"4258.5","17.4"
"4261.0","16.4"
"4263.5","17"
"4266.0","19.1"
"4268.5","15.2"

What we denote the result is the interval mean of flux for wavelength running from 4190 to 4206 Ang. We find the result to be 15.1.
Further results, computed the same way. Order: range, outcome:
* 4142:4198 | 16.4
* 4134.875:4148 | 16.7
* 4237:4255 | 16.8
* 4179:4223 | 16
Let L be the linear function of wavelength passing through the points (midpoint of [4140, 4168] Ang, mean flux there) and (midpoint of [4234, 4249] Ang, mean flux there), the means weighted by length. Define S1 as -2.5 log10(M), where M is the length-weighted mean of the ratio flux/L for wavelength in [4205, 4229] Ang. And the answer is 0.07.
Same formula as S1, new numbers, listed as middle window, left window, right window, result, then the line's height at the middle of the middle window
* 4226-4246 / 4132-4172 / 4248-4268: 0.02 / 16.8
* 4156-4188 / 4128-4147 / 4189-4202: -0.09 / 15.5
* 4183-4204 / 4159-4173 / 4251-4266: 0.12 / 17.1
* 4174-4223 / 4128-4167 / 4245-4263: 0.03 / 16.6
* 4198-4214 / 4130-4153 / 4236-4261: 0.08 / 16.6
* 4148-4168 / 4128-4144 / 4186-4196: -0.04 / 16.3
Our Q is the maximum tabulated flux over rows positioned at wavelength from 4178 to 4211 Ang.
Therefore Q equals 17.5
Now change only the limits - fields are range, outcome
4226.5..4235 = 15.9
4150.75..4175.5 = 18.5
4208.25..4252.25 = 19.3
